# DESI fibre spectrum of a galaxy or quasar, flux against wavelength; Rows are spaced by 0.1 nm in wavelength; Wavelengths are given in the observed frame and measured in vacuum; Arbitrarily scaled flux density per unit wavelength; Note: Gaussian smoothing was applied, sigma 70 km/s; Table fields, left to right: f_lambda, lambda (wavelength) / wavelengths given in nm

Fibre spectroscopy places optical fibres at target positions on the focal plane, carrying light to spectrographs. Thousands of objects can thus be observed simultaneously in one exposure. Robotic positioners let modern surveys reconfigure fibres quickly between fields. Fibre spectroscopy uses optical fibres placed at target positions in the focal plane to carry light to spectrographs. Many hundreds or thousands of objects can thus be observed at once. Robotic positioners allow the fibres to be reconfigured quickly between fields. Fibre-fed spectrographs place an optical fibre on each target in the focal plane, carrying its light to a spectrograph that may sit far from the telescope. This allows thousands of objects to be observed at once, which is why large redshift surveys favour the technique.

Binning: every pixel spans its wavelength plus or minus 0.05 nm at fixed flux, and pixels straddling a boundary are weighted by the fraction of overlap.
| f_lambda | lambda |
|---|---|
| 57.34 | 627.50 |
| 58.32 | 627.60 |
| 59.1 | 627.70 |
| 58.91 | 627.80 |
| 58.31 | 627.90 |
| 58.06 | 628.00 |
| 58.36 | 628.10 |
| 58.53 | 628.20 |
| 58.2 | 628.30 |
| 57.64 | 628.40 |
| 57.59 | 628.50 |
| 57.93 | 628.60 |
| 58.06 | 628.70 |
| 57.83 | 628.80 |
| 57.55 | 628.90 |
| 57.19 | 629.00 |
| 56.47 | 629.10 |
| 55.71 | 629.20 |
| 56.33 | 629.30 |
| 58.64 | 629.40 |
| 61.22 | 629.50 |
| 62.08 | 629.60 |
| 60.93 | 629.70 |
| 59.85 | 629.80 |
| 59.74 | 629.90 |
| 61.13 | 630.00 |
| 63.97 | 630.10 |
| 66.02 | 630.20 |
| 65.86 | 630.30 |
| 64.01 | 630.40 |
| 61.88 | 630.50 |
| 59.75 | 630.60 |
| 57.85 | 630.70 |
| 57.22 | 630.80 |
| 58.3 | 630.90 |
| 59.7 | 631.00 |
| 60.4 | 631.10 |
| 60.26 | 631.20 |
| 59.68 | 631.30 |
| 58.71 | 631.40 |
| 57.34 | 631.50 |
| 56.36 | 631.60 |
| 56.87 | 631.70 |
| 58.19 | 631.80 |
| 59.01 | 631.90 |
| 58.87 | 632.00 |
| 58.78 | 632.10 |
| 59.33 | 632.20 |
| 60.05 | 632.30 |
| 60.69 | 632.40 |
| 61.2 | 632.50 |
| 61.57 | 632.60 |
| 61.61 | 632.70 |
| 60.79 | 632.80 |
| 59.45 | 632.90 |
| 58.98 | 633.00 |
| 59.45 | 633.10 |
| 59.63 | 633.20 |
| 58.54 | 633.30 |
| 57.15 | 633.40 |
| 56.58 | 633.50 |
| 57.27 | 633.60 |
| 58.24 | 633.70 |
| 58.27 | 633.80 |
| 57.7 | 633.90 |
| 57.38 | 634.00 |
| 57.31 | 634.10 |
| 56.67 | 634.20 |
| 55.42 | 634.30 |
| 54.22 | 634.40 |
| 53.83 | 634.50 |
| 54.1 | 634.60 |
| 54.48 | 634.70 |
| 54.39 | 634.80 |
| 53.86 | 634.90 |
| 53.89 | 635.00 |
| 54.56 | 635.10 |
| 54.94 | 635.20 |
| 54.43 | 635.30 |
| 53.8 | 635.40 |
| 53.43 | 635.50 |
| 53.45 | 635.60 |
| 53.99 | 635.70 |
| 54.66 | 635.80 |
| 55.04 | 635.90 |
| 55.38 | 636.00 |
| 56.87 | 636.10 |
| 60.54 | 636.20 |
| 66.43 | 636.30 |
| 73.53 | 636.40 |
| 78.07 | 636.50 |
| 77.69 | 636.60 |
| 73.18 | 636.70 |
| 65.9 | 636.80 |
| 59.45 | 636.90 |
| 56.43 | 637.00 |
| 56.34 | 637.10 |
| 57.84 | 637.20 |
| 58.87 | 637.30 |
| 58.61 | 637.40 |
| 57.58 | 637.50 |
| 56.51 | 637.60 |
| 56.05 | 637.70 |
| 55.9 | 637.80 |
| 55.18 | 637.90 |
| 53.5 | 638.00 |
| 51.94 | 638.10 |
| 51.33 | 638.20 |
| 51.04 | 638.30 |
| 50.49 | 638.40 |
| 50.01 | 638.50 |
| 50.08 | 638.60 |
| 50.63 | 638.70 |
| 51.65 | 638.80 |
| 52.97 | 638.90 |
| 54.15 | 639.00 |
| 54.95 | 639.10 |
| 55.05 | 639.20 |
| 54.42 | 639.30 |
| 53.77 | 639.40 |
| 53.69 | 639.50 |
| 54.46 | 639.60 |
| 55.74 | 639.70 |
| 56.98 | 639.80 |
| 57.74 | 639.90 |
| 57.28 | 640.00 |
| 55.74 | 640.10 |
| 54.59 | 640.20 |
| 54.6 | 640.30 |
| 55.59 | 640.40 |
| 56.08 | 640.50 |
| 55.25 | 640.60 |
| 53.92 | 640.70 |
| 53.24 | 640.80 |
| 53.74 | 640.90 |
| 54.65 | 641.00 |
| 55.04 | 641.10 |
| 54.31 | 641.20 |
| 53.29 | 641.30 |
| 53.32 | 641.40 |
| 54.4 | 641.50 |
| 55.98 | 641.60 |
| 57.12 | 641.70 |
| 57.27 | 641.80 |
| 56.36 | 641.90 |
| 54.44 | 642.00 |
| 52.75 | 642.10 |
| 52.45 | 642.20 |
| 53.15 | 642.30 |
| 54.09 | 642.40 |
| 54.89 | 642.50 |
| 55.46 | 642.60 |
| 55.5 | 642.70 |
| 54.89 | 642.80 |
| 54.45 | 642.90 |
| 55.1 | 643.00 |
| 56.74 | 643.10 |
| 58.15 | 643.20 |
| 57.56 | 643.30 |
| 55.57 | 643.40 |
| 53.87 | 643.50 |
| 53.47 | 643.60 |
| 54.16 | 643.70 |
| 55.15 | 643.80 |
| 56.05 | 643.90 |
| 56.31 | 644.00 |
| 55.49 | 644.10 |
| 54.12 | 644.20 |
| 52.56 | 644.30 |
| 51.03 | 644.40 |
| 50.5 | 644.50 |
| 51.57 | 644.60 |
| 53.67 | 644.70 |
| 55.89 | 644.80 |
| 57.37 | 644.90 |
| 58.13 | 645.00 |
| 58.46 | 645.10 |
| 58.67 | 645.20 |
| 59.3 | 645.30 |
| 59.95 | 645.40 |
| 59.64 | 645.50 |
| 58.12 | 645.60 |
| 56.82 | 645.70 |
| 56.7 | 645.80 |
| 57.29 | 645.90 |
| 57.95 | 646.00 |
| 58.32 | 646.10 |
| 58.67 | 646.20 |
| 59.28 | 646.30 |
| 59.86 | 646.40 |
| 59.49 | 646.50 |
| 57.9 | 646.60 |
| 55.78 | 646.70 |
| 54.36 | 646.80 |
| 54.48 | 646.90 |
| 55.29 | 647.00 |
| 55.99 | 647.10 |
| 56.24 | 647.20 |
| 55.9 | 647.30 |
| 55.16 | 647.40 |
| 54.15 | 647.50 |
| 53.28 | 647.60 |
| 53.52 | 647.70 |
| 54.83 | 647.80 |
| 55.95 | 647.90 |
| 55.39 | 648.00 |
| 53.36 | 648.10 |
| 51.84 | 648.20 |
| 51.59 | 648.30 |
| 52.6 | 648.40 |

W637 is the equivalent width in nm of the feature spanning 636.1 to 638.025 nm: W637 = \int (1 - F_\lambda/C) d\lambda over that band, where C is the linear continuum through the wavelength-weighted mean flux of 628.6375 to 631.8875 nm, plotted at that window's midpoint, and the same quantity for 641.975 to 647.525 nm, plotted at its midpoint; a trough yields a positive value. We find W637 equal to -0.138 nm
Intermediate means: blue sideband 59.5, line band 62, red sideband 55.9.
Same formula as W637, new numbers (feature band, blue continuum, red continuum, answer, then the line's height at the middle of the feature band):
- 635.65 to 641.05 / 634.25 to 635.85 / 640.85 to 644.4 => -0.23 nm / 54.5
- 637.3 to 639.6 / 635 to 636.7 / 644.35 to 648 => 0.21 nm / 59.1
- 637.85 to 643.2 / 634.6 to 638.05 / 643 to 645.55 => 0.26 nm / 57.1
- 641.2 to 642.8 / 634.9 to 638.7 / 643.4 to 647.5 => 0.06 nm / 56.8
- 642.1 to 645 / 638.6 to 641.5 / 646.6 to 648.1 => 0.01 nm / 54.7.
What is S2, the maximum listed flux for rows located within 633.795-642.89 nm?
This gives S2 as 78.07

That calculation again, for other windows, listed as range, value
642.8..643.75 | 58.15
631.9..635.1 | 61.61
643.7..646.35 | 59.95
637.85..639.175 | 55.18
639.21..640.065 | 57.74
